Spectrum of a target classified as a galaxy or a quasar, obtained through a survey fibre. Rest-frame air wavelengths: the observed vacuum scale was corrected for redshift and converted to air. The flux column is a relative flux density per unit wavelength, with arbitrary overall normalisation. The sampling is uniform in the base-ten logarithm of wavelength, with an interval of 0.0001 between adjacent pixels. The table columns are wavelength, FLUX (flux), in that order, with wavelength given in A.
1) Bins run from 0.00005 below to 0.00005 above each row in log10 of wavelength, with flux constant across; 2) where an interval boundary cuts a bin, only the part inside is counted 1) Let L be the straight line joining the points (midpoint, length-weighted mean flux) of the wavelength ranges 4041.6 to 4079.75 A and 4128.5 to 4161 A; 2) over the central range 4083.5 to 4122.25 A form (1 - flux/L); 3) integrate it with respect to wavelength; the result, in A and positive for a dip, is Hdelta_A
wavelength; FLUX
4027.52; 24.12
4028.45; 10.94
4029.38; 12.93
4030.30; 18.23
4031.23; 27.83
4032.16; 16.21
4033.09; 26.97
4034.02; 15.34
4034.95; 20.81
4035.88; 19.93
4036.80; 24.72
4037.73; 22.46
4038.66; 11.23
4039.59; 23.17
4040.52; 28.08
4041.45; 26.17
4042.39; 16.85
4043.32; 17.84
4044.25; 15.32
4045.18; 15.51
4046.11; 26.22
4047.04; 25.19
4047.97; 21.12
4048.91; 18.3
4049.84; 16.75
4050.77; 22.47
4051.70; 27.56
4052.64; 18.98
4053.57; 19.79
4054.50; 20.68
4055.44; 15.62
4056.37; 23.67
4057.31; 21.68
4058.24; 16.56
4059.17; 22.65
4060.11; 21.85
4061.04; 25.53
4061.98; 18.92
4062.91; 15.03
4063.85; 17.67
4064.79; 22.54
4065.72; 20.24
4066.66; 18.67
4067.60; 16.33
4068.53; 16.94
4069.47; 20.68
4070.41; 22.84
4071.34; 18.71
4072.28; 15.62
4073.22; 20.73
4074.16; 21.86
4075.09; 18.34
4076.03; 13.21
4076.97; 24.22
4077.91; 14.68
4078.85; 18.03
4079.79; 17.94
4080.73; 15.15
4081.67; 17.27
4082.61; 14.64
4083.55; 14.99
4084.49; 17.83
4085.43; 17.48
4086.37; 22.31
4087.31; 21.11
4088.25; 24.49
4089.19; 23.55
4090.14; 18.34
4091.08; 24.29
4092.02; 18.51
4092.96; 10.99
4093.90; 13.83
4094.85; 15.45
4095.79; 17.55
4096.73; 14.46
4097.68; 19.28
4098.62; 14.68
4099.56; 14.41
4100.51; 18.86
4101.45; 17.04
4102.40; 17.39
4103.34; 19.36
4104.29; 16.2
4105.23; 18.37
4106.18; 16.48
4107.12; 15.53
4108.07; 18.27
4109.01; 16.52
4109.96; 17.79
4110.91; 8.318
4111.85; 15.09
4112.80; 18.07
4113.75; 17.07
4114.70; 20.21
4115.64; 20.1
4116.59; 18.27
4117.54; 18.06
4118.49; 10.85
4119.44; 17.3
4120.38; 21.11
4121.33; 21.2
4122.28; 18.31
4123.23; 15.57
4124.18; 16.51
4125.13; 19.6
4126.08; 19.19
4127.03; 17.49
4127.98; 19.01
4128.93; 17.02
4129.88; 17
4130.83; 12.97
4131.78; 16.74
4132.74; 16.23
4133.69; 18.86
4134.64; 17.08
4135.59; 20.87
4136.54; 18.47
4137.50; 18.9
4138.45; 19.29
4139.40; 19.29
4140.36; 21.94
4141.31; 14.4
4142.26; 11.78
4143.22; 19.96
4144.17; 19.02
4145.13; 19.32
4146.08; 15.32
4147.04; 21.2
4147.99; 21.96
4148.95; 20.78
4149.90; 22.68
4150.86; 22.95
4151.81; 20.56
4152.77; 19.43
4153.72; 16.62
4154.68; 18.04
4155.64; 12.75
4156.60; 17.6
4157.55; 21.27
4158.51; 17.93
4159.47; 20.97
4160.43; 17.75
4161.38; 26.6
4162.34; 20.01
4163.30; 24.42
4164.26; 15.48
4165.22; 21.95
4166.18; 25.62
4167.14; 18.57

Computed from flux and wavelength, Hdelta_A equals 2.9 A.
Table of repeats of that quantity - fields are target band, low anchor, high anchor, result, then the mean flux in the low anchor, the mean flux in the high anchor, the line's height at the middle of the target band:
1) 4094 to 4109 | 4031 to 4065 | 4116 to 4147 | 1.6 A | 20.7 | 17.8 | 18.8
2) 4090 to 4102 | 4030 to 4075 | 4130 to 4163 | 1.8 A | 20.4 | 18.8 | 19.7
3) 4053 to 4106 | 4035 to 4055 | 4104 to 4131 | 1.7 A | 20.9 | 17.2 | 19.1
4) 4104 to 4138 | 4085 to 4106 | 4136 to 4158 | 2.0 A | 18.1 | 18.9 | 18.5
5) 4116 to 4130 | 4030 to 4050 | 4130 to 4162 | 1.0 A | 20.7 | 18.8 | 19.2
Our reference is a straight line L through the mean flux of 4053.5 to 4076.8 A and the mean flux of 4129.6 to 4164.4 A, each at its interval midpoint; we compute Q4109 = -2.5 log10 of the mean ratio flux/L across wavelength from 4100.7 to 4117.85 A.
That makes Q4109 0.12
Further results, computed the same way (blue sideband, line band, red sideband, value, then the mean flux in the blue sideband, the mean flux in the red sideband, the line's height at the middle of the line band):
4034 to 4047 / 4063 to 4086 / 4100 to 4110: 0.045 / 20.6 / 17.4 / 18.9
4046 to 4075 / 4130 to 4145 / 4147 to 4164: 0.138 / 20.3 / 20.1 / 20.1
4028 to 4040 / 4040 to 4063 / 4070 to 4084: -0.116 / 19.3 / 17.9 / 18.7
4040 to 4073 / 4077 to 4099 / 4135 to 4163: 0.120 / 20.2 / 19.3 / 19.9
